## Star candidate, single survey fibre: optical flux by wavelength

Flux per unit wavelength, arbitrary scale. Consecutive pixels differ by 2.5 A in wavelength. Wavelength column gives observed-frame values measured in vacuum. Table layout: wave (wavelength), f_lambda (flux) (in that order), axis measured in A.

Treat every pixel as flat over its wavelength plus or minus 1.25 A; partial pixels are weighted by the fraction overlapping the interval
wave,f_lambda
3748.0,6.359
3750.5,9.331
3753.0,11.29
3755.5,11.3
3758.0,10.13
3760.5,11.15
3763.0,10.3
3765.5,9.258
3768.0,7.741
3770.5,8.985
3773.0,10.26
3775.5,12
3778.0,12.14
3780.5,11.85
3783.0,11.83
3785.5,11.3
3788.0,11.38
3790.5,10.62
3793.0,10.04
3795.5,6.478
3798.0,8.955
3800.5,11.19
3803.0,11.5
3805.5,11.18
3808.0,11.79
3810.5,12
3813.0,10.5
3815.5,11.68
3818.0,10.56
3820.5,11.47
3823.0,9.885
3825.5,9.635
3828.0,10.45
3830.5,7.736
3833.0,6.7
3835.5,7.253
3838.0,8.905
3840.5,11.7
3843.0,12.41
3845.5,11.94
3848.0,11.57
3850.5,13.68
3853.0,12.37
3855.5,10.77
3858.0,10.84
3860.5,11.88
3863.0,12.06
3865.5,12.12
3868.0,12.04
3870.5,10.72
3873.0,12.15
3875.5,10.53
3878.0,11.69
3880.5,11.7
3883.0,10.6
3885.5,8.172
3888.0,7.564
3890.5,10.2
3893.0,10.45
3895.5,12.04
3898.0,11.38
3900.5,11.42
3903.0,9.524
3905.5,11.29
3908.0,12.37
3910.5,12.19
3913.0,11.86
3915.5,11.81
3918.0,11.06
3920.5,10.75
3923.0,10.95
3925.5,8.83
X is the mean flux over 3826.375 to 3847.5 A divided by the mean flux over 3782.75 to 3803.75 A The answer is 0.95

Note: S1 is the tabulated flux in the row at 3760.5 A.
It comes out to 11.15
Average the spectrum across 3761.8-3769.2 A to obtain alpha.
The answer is 9.1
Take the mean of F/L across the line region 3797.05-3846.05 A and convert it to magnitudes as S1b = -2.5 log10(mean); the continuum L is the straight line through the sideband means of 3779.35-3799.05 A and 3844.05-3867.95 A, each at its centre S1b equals 0.07 mag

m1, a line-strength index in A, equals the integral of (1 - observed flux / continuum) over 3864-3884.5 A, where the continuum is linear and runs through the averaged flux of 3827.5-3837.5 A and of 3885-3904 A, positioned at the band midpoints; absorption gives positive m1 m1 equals -4.3 A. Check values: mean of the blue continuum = 7.92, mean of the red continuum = 10.2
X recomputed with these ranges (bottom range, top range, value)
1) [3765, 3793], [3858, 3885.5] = 1.06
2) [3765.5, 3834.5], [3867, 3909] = 1.04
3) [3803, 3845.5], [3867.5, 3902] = 1.04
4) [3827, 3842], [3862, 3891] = 1.22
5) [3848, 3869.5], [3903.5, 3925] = 0.95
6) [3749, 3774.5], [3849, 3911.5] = 1.12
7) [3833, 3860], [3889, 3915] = 1.03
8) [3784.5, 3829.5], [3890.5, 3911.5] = 1.06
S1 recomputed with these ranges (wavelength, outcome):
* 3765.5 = 9.258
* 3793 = 10.04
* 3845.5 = 11.94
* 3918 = 11.06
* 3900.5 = 11.42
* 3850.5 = 13.68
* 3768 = 7.741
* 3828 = 10.45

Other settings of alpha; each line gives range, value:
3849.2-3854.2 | 13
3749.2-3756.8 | 10.6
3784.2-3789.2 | 11.3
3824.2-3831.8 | 9.26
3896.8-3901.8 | 11.4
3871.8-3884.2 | 11.3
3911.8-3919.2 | 11.6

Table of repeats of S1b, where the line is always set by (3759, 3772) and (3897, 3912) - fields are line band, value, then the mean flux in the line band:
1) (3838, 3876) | -0.095 mag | 11.7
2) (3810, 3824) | -0.080 mag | 11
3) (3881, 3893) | 0.180 mag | 9.43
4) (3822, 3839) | 0.200 mag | 8.63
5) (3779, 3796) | -0.096 mag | 10.7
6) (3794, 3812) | -0.044 mag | 10.4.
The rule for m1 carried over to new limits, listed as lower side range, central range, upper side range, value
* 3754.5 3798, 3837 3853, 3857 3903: -1.57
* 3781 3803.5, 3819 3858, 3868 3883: 1.72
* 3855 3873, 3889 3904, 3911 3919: 1.05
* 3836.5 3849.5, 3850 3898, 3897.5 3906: -0.26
